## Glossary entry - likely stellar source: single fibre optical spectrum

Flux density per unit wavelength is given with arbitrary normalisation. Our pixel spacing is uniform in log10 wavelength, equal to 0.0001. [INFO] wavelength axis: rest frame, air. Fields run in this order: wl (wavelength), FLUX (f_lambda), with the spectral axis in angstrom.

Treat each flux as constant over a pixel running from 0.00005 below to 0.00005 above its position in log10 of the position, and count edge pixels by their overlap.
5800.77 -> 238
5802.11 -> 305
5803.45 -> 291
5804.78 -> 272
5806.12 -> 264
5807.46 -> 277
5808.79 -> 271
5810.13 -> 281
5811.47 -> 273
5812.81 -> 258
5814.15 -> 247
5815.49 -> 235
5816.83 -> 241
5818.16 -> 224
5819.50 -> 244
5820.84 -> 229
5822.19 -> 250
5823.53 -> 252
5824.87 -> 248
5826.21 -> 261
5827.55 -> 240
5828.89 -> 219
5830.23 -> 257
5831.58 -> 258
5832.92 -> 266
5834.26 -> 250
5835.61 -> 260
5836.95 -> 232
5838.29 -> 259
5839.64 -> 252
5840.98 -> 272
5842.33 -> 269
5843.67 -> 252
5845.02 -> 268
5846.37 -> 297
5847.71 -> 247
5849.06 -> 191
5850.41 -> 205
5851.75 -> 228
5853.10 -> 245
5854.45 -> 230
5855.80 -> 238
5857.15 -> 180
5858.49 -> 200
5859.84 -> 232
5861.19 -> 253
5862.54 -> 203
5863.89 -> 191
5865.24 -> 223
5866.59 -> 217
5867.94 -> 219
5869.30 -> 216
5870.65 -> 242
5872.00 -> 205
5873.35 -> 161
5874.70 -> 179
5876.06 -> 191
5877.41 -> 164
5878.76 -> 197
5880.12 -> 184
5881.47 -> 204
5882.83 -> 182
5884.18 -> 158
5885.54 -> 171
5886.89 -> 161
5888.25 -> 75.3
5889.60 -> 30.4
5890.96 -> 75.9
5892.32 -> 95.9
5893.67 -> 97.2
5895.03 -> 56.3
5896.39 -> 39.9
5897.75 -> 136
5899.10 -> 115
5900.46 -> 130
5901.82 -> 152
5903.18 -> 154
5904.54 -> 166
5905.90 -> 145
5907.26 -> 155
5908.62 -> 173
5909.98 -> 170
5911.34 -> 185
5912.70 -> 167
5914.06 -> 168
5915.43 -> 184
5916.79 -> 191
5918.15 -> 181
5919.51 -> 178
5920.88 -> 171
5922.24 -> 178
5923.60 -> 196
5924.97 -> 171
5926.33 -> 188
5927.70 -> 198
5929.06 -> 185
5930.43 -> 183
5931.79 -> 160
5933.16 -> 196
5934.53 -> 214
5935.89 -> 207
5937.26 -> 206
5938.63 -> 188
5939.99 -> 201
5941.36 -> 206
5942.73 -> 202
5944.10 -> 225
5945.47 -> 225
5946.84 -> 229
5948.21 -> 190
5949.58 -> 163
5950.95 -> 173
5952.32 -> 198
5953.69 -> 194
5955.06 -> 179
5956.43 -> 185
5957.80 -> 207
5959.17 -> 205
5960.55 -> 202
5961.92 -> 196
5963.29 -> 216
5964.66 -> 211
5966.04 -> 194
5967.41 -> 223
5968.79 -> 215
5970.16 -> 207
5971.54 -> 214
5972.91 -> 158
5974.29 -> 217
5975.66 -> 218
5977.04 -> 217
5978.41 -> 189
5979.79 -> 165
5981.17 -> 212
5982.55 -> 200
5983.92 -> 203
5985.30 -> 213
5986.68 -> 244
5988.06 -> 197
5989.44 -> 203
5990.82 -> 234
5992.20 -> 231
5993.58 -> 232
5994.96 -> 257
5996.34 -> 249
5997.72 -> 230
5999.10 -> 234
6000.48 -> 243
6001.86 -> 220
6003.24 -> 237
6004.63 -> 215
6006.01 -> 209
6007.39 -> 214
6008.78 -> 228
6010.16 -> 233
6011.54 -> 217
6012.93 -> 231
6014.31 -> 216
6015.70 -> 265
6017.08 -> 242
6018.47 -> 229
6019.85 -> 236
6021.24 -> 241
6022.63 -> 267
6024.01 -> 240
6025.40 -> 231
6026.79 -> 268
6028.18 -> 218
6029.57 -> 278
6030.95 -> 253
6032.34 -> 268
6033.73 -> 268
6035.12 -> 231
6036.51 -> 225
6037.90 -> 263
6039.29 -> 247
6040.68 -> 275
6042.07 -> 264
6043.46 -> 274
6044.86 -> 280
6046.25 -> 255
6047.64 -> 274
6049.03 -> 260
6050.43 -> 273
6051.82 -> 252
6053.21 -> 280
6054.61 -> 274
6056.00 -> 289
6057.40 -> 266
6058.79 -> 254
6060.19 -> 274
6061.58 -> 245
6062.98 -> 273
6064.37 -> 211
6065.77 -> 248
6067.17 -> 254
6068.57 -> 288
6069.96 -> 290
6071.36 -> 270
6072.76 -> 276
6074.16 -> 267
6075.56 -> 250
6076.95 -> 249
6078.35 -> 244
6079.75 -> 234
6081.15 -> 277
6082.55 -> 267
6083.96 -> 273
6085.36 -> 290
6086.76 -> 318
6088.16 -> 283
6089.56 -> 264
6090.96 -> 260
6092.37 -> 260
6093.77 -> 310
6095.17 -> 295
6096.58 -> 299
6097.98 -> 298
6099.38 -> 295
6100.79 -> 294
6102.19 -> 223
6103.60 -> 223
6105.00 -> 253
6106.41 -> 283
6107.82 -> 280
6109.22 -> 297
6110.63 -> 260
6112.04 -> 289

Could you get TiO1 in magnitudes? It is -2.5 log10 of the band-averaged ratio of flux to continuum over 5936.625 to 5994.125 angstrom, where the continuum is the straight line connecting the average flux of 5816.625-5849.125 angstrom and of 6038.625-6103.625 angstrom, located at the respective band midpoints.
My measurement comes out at 0.27 mag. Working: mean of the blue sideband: 251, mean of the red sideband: 269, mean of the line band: 204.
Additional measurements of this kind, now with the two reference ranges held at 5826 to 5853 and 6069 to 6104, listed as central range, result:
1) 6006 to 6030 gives 0.126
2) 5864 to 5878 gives 0.243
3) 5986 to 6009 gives 0.160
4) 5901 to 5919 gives 0.454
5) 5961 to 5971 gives 0.243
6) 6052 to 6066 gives 0.036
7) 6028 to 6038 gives 0.068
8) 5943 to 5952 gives 0.279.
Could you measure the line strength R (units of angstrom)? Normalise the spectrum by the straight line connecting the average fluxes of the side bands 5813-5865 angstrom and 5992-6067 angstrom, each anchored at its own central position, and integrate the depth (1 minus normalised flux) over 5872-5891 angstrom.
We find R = 6.7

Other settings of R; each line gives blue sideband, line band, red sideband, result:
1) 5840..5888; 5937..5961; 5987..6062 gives 3.3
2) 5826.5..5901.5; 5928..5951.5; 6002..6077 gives 2.5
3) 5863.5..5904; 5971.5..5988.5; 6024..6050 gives 1.2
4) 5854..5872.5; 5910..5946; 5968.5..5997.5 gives 4.2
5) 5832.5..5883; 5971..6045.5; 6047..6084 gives 6.0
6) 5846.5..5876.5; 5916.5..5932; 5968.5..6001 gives 2.4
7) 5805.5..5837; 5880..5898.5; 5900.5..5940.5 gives 7.8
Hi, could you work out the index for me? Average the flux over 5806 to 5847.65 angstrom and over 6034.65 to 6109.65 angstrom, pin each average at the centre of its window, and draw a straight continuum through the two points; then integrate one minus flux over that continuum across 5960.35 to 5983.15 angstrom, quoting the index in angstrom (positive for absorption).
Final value 5.1 angstrom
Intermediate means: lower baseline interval 255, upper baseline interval 268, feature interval 203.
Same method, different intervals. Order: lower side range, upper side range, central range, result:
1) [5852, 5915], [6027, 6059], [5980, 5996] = 0.72 angstrom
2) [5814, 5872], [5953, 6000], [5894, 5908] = 6.28 angstrom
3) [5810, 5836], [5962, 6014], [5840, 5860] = 0.53 angstrom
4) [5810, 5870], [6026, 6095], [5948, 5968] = 4.54 angstrom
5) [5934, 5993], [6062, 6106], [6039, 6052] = -0.96 angstrom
